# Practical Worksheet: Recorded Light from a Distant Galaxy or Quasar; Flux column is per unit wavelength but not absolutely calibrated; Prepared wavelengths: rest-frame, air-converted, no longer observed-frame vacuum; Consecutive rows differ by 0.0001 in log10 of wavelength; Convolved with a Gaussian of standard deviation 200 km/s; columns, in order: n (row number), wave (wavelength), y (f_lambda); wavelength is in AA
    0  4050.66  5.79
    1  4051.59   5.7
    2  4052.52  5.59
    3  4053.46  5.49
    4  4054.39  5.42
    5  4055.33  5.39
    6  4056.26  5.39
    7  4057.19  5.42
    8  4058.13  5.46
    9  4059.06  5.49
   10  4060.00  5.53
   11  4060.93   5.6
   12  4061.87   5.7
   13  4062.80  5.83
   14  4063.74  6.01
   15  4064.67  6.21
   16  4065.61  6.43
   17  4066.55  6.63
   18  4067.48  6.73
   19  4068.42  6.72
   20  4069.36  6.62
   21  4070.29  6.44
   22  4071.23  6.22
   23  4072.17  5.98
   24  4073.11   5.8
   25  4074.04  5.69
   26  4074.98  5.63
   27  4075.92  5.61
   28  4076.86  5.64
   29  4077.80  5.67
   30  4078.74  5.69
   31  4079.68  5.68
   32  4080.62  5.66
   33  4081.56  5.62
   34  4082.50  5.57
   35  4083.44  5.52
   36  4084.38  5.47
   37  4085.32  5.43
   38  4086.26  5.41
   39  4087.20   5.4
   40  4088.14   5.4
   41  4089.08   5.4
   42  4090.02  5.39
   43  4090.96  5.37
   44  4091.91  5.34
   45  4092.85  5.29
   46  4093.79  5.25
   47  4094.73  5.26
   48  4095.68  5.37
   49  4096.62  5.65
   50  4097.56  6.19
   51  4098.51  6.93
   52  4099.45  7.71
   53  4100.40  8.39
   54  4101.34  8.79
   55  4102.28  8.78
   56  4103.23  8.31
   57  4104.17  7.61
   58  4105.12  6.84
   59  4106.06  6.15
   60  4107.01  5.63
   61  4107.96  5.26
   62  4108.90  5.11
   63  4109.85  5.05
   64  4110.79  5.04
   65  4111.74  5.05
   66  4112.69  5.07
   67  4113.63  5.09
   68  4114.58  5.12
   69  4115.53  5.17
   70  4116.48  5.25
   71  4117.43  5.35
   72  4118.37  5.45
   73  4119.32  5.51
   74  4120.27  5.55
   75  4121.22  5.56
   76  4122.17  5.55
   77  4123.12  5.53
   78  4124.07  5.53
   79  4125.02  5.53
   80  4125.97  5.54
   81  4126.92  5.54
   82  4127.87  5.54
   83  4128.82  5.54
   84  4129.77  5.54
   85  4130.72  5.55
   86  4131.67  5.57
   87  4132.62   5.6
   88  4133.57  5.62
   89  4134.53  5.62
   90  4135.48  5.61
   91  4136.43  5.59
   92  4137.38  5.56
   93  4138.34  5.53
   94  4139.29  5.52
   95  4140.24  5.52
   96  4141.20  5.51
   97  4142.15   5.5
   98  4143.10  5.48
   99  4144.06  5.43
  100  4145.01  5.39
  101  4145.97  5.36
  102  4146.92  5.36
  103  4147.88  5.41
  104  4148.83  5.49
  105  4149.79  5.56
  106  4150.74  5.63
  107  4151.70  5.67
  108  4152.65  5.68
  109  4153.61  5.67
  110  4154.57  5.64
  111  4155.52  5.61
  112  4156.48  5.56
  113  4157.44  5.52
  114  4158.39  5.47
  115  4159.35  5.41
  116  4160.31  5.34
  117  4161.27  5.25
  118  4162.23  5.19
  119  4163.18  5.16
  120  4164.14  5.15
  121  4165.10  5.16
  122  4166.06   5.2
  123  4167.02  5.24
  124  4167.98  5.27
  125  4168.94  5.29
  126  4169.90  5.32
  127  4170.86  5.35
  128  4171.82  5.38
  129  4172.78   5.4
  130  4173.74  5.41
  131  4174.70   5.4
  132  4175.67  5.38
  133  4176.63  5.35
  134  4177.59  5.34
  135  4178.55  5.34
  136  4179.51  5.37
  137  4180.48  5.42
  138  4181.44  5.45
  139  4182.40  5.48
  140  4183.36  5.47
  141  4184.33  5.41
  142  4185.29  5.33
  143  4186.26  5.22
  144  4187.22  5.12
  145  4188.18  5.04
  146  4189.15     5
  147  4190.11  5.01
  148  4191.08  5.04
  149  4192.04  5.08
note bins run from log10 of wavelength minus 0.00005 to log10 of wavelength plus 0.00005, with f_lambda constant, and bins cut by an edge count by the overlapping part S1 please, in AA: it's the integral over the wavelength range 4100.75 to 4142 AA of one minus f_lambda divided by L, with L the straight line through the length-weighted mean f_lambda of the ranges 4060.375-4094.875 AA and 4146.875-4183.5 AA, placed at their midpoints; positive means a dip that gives -1.2 AA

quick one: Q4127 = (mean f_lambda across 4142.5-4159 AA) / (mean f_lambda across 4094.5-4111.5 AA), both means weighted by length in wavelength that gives 0.84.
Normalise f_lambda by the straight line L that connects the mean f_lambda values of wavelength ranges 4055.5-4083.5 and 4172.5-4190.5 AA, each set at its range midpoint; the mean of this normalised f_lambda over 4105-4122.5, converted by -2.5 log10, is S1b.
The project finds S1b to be 0.05 mag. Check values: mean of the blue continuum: 5.87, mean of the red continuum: 5.31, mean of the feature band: 5.38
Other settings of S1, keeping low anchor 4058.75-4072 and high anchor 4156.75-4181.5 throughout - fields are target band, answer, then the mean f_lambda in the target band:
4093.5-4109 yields -2.2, 6.71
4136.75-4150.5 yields 0.1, 5.48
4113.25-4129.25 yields 0.8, 5.43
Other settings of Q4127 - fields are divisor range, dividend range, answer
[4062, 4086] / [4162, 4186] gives 0.90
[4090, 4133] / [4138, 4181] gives 0.92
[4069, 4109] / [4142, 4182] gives 0.89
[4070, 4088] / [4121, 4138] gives 0.98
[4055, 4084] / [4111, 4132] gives 0.92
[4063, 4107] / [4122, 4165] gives 0.90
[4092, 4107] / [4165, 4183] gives 0.79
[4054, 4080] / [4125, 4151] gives 0.94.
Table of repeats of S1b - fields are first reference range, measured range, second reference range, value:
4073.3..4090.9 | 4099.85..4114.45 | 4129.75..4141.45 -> -0.15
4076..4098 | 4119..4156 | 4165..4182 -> -0.03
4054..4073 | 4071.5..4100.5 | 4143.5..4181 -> 0.02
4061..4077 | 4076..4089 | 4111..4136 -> 0.07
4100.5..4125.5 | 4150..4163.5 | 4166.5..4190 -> 0.00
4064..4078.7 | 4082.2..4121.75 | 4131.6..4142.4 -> 0.00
